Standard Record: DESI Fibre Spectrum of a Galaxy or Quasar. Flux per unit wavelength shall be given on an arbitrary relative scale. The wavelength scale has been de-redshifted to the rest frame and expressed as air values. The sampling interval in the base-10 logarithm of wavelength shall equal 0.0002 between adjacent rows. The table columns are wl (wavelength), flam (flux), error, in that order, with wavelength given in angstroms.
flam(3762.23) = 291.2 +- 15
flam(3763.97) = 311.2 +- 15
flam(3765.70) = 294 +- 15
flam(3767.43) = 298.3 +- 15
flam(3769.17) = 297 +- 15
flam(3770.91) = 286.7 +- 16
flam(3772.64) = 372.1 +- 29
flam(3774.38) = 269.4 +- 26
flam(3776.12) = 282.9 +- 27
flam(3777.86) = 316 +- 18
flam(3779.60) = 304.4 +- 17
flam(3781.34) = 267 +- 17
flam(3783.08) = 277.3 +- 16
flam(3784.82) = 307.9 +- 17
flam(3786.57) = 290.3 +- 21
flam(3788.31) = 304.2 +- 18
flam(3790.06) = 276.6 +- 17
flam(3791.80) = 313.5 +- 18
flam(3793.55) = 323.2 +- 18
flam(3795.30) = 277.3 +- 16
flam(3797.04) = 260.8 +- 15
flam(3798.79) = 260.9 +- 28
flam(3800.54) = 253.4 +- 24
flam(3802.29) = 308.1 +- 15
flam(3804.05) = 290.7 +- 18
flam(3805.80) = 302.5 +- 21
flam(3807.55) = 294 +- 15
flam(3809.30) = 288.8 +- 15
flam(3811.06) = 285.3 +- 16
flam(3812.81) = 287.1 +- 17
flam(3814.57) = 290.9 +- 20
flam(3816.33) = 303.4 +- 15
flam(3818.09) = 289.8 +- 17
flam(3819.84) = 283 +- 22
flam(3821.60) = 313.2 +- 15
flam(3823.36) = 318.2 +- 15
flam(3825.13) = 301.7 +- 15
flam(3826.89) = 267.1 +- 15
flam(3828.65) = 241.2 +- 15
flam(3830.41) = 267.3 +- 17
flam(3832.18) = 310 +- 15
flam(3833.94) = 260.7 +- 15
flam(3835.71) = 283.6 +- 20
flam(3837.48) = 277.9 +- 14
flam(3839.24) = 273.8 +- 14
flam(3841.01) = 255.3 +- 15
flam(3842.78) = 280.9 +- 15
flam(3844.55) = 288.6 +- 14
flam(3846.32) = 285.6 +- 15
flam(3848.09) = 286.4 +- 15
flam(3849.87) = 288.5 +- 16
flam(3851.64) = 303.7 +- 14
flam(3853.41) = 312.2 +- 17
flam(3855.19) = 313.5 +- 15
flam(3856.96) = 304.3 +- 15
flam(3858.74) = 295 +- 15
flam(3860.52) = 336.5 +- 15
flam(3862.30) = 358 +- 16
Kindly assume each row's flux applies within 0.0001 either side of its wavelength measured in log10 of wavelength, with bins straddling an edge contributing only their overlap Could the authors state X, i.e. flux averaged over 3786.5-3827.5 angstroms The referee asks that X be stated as 291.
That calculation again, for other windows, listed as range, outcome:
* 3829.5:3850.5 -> 280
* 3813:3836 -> 287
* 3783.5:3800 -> 289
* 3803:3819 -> 293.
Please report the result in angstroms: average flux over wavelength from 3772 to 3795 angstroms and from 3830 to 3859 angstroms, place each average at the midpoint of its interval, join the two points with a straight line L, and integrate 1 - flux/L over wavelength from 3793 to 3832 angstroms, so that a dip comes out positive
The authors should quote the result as 0.9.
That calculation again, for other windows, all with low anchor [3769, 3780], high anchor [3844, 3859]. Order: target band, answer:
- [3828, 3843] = 1.3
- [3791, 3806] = 0.8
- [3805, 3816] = 0.3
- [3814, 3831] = 0.7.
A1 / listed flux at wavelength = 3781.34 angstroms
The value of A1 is 267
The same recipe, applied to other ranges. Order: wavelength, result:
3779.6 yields 304.4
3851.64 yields 303.7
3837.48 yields 277.9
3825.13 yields 301.7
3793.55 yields 323.2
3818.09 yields 289.8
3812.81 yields 287.1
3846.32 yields 285.6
